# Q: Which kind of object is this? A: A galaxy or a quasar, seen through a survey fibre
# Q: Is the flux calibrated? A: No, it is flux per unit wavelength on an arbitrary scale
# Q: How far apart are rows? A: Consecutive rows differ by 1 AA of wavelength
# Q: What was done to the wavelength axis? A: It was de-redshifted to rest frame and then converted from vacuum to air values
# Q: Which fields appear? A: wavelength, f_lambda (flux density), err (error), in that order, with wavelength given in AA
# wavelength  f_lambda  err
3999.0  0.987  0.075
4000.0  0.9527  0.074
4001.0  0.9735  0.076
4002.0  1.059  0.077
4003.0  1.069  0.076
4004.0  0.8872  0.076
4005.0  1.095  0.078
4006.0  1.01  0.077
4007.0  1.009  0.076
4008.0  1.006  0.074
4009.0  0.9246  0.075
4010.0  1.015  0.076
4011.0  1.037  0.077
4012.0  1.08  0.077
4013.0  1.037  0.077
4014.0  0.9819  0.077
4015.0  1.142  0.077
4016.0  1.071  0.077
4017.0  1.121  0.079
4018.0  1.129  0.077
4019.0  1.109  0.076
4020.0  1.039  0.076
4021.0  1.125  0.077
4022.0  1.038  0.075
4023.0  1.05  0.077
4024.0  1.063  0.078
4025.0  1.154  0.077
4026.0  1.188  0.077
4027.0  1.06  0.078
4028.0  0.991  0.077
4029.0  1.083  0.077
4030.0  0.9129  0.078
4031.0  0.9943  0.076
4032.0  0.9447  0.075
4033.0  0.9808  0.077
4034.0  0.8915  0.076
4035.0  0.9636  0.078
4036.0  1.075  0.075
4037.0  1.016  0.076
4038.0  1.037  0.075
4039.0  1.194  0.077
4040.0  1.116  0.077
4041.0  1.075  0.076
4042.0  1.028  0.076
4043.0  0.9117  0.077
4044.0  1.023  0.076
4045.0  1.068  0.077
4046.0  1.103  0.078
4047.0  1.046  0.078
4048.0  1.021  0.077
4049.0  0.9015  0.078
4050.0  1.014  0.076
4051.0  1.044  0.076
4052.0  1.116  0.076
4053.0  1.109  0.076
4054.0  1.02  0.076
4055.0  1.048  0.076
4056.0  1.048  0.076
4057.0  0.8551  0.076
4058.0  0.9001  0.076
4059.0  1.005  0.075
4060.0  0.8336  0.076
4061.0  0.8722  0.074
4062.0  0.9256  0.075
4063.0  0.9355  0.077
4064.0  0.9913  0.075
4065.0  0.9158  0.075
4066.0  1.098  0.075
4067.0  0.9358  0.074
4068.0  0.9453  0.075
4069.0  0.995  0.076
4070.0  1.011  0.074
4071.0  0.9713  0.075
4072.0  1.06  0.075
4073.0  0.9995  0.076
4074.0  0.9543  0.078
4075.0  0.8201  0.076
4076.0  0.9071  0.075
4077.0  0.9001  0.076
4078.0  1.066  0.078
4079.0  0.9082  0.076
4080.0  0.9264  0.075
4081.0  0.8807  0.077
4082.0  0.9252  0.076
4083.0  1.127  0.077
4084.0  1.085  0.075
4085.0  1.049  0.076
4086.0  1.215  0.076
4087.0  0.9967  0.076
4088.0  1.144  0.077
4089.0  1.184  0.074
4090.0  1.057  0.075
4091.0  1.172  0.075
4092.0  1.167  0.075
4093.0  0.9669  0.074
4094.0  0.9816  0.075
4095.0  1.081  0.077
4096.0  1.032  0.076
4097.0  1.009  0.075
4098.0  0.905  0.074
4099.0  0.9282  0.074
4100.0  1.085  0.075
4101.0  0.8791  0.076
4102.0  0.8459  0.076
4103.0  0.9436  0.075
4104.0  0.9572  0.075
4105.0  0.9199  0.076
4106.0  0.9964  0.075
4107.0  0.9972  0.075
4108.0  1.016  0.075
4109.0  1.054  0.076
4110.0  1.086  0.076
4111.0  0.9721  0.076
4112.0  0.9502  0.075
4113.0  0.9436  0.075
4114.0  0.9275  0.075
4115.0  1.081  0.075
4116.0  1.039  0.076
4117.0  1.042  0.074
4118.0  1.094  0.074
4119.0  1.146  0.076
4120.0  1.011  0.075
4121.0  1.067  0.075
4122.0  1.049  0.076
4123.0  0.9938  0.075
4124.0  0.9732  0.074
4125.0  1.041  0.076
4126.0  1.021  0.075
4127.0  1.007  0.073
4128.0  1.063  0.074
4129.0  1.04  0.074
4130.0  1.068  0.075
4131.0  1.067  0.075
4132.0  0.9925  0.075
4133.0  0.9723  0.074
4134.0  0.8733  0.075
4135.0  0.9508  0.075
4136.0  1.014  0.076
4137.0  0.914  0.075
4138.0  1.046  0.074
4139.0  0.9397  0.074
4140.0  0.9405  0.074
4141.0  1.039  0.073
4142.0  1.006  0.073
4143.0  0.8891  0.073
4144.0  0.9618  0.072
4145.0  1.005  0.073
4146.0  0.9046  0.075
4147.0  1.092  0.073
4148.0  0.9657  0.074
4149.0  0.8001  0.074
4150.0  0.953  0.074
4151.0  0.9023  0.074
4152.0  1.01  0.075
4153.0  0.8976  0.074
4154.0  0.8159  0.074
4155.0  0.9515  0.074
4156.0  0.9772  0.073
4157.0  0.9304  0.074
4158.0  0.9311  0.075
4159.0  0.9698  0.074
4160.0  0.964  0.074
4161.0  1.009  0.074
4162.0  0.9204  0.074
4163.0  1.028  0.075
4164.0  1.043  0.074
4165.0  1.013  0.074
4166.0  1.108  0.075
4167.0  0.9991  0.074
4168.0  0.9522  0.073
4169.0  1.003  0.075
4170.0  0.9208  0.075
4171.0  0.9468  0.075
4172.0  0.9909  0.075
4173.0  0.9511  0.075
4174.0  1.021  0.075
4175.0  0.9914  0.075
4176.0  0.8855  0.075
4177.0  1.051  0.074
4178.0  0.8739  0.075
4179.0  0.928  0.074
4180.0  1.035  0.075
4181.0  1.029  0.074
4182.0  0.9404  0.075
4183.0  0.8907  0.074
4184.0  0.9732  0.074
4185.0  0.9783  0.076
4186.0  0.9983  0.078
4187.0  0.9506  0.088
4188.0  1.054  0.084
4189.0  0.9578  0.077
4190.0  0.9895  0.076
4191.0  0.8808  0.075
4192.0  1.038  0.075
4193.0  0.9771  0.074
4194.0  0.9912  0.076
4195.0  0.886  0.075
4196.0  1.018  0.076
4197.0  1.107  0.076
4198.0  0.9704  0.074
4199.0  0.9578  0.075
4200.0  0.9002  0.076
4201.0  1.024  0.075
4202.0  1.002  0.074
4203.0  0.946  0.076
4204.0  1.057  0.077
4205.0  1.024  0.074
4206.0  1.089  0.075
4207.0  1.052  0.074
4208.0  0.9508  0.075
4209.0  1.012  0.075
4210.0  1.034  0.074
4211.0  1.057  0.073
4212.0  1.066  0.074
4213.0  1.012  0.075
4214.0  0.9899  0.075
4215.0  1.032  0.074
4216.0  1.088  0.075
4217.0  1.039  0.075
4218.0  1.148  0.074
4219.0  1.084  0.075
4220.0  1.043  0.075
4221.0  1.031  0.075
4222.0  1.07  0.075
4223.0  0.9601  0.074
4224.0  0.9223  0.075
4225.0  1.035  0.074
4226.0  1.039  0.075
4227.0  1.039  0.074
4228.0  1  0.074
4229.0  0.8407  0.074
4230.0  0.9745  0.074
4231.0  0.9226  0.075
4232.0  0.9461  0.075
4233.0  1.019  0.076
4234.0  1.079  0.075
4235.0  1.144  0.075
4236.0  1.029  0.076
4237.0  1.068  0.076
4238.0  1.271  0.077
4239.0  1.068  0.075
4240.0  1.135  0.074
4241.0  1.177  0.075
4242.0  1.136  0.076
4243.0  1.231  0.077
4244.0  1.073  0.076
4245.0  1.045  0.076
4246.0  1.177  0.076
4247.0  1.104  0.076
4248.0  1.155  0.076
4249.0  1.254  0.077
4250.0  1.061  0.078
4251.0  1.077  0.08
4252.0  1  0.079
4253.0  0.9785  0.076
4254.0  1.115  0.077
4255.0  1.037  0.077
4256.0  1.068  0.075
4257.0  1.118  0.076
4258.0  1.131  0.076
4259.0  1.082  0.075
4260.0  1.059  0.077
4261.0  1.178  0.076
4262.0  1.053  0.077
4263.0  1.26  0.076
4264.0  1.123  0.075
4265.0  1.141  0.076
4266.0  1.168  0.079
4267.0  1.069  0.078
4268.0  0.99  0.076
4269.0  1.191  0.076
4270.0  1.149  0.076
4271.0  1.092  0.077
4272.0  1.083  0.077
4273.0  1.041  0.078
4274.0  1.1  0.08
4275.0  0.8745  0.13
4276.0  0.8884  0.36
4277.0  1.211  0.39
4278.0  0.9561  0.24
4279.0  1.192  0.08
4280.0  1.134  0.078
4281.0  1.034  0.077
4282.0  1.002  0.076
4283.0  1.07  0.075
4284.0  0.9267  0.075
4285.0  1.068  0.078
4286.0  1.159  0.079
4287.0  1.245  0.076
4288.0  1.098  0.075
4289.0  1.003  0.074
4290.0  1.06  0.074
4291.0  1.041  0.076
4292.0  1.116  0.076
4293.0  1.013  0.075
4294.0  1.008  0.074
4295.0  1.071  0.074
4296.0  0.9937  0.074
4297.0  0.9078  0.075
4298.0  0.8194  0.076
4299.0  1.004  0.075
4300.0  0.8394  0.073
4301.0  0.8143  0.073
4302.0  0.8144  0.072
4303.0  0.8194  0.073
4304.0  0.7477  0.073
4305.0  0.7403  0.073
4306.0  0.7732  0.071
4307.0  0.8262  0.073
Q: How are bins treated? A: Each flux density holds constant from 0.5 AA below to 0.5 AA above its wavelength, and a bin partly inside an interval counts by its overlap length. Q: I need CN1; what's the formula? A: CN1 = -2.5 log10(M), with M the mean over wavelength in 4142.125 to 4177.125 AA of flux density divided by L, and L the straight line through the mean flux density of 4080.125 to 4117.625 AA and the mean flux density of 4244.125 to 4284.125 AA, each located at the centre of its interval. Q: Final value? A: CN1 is 0.085 mag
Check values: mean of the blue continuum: 1.02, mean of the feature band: 0.964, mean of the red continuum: 1.09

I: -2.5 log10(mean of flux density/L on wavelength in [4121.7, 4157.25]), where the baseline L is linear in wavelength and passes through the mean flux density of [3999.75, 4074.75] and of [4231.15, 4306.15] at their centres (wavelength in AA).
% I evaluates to 0.06 mag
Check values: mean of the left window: 1.02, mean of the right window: 1.05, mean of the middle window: 0.974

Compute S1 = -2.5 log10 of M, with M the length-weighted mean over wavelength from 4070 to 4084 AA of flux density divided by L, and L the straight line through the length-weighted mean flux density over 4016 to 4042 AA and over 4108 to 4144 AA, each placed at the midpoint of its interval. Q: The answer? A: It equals 0.073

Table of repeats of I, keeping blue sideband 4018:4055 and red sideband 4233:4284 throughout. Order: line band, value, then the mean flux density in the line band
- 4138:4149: 0.10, 0.97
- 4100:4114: 0.10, 0.969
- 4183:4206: 0.10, 0.986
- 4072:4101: 0.04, 1.02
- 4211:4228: 0.05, 1.04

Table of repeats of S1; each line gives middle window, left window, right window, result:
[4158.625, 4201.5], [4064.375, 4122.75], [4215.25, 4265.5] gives 0.07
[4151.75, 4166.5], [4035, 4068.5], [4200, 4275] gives 0.08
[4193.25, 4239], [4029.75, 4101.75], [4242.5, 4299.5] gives 0.04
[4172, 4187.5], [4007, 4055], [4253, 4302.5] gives 0.09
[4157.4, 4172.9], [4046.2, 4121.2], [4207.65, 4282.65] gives 0.05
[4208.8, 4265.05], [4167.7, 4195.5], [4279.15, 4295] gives -0.05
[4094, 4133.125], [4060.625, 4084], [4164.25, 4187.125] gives -0.04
